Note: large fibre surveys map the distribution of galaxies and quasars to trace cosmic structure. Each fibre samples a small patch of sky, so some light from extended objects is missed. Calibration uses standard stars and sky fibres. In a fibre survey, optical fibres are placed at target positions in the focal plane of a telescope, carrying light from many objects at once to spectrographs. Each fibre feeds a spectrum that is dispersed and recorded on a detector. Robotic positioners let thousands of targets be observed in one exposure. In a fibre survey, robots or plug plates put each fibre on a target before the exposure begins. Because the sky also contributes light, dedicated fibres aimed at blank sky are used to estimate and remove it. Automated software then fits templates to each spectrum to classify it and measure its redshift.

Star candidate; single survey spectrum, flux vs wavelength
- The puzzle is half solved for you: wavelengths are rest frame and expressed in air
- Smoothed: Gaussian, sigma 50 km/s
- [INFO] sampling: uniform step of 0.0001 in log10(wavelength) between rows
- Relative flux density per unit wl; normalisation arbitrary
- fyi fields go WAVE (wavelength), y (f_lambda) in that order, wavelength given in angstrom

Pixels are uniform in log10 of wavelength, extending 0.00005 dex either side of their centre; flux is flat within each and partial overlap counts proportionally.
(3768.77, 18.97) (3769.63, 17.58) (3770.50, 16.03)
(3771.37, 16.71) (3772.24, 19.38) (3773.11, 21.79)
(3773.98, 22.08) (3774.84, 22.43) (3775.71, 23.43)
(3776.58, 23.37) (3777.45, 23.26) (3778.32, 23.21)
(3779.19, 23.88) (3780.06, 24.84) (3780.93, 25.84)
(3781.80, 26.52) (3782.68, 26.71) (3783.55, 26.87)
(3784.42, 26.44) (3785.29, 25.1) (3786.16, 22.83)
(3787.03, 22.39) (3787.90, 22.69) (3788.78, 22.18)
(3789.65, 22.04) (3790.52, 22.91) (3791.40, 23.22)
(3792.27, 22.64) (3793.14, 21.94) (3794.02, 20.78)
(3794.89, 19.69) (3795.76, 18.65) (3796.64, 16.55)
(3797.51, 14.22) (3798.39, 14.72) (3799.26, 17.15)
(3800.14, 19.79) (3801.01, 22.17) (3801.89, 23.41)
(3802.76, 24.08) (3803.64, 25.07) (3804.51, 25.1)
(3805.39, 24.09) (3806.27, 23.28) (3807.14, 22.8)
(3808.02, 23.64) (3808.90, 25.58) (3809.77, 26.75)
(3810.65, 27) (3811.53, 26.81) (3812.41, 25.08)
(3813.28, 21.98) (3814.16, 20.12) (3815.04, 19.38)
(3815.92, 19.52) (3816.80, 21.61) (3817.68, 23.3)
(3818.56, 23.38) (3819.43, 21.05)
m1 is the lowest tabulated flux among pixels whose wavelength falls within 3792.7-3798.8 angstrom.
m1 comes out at 14.22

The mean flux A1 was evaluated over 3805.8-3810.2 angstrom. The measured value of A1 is 24.4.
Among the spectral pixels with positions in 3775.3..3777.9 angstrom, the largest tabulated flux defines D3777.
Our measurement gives 23.43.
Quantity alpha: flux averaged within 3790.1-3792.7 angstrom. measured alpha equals 22.9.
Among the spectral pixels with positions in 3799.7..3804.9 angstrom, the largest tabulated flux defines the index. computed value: 25.1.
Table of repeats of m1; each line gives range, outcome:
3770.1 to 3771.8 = 16.03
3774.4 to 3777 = 22.43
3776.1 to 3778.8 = 23.21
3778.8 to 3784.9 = 23.88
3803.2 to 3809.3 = 22.8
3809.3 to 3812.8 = 25.08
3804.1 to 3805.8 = 24.09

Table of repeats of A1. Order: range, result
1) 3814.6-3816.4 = 19.5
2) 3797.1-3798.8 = 14.4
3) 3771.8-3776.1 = 21.8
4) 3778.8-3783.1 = 25.5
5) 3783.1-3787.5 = 24.8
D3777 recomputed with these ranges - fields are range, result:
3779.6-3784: 26.87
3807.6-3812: 27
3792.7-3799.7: 21.94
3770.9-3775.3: 22.43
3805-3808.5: 24.09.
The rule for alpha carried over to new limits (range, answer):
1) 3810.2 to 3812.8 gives 26.2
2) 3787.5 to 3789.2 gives 22.3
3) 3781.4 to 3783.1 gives 26.5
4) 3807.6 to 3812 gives 25.9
